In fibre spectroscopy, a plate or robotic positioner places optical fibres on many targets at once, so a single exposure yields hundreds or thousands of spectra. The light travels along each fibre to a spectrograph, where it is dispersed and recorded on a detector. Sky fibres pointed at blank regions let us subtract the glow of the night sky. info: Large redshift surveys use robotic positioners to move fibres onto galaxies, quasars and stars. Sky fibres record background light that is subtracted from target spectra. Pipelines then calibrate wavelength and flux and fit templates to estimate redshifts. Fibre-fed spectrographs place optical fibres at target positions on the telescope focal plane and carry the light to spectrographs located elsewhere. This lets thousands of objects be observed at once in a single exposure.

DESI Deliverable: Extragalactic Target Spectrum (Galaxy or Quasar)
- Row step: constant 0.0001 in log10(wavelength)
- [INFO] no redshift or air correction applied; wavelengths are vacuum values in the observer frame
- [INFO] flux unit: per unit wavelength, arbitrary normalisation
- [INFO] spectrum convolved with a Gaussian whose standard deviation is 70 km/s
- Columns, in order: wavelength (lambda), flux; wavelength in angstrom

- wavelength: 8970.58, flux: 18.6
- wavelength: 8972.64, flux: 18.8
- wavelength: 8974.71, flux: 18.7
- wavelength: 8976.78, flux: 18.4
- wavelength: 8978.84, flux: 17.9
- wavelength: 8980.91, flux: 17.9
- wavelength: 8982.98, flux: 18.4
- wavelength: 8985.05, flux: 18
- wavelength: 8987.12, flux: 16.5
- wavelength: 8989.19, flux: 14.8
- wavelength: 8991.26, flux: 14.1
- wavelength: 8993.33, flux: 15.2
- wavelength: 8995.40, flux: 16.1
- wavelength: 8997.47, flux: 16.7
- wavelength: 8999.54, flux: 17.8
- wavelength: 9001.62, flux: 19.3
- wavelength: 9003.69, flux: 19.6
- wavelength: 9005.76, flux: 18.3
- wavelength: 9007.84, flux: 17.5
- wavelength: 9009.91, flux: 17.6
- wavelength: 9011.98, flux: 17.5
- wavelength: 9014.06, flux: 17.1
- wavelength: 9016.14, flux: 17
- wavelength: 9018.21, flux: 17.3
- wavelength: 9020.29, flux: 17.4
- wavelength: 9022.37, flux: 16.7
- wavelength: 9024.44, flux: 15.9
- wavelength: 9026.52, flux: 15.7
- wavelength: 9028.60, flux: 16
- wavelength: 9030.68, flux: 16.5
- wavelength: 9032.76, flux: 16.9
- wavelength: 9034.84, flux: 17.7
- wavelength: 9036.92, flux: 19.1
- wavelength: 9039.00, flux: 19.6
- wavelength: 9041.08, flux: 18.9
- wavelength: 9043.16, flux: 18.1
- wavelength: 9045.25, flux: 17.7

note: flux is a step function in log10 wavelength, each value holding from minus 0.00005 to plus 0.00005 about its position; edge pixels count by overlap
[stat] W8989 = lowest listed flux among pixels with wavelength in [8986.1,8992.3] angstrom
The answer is 14.1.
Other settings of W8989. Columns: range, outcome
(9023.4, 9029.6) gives 15.7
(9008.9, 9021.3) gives 17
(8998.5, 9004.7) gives 17.8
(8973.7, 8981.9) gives 17.9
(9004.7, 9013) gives 17.5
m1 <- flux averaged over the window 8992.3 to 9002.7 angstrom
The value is 17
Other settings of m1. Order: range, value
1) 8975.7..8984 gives 18.2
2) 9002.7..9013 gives 18.1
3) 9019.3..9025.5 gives 16.7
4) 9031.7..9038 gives 17.9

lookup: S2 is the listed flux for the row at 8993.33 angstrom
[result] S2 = 15.2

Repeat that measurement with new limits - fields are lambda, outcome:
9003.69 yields 19.6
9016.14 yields 17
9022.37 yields 16.7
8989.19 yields 14.8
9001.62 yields 19.3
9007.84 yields 17.5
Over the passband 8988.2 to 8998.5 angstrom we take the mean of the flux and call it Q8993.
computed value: 15.4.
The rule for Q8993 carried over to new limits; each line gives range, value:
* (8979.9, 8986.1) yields 18.1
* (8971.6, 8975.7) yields 18.8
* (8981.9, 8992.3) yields 16.4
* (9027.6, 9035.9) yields 16.8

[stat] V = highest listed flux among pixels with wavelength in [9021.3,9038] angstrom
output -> 19.1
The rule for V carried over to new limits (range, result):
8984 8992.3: 18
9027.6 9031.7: 16.5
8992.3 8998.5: 16.7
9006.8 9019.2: 17.6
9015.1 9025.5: 17.4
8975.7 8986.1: 18.4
